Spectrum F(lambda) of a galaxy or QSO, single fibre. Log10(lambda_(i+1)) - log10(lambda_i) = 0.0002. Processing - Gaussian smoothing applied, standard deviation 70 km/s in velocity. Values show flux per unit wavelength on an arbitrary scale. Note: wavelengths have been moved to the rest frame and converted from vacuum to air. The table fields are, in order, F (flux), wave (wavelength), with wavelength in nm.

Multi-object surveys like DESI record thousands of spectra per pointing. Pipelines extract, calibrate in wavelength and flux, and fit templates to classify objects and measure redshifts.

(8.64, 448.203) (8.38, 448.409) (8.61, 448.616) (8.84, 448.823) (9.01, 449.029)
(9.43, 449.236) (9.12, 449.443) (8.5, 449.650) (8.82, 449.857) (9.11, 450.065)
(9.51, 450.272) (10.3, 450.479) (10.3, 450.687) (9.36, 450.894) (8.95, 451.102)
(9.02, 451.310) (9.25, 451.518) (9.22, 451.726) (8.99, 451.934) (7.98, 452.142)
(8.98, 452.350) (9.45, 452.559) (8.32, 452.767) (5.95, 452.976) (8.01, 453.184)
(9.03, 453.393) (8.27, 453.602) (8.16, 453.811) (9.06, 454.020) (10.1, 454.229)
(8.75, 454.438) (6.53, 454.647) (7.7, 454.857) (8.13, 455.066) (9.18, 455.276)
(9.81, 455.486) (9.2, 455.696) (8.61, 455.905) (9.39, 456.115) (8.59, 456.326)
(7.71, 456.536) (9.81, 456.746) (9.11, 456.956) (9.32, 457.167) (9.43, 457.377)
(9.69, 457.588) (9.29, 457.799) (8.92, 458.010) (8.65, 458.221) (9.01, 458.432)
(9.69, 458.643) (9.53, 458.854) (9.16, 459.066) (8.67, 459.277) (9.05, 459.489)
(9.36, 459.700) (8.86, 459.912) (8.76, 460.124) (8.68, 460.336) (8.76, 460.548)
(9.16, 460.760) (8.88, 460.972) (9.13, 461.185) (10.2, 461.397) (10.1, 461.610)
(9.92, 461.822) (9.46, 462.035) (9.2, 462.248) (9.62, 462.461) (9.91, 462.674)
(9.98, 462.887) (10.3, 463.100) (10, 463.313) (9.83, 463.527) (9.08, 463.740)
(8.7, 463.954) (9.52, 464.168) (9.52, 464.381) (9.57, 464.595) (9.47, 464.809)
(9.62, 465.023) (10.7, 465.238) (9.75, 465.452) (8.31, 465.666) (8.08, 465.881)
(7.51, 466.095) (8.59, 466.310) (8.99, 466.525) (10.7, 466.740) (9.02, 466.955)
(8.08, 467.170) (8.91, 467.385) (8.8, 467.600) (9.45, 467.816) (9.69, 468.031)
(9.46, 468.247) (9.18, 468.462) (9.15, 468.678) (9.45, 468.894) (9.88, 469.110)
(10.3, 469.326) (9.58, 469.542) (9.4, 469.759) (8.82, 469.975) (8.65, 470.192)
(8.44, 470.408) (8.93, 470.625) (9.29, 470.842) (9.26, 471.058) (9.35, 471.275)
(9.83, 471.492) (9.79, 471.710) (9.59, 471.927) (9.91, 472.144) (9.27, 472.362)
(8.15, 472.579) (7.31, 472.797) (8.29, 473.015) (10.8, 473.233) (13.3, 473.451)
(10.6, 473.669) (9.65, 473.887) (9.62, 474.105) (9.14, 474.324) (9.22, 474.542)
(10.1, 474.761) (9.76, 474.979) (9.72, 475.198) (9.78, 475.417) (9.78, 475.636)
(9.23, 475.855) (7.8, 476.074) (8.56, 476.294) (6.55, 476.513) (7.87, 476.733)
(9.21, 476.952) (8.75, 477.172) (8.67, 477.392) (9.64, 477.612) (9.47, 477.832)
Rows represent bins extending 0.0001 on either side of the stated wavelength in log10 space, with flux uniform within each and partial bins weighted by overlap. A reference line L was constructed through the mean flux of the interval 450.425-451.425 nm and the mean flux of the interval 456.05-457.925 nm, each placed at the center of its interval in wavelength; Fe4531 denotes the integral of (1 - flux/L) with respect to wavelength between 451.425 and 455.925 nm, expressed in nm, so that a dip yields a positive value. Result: 0.377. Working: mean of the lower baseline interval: 9.54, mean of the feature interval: 8.58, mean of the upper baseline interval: 9.14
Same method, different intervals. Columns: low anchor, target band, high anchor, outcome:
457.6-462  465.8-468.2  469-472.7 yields 0.09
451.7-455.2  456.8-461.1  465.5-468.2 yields -0.26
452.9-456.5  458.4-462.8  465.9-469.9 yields -0.24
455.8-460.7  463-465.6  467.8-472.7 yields -0.13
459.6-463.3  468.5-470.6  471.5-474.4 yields 0.07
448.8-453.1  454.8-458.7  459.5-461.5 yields 0.01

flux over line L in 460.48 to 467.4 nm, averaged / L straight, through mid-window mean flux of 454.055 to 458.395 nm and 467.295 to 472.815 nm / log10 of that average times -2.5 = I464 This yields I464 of -0.03 mag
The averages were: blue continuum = 8.9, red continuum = 9.26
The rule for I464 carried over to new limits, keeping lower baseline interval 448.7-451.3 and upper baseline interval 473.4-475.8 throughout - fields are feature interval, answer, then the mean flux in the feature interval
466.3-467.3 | 0.07 mag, 9.12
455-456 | 0.05 mag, 9.02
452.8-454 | 0.17 mag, 7.99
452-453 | 0.12 mag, 8.34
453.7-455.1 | 0.13 mag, 8.36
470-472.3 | 0.07 mag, 9.29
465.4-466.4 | 0.16 mag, 8.37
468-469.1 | 0.04 mag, 9.41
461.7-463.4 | -0.02 mag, 9.8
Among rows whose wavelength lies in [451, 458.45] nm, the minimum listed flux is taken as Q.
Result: 5.95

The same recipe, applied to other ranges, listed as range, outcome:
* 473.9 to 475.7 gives 9.14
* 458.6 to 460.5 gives 8.67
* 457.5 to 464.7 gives 8.65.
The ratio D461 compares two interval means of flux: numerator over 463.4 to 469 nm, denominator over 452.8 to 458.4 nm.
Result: 1.06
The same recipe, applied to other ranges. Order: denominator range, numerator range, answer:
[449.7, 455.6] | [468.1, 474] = 1.08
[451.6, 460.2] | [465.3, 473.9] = 1.05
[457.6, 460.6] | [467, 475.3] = 1.04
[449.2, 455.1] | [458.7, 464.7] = 1.07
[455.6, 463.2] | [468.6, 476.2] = 1.02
